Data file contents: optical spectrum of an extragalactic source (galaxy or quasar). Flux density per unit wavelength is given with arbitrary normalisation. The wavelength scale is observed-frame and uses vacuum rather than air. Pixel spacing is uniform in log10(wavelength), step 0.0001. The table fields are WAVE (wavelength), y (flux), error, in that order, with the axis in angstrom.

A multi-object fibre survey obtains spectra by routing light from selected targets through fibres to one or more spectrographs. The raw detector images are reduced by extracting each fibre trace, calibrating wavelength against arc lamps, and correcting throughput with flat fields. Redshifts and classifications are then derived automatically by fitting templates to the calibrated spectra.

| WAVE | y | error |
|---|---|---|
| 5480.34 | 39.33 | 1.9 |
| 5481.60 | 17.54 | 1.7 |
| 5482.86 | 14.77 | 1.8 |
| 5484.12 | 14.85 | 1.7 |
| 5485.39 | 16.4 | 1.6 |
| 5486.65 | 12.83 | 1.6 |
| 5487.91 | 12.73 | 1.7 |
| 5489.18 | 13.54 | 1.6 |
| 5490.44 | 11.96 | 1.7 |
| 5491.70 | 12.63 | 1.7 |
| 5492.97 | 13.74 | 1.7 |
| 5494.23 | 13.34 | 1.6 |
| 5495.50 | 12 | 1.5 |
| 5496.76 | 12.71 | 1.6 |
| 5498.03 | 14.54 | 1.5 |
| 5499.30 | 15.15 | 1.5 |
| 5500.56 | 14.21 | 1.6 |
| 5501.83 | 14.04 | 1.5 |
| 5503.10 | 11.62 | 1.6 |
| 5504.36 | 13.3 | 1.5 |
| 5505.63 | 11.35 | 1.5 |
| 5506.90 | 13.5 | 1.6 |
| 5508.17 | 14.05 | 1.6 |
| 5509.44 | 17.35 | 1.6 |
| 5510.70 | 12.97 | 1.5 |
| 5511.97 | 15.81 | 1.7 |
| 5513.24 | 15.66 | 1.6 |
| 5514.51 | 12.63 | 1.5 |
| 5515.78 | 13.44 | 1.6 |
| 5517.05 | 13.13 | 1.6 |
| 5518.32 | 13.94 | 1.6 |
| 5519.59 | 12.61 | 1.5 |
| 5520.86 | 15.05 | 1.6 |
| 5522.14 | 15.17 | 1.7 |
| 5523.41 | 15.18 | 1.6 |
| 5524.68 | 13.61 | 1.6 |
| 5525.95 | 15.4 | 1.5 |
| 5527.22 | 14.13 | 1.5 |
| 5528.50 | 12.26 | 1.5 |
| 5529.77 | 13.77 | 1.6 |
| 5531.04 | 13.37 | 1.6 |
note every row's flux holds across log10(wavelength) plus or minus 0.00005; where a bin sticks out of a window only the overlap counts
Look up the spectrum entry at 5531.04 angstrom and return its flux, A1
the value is 13.37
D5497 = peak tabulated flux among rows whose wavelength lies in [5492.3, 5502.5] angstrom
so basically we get 15.15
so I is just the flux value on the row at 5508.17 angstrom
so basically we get 14.05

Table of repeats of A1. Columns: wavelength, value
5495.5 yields 12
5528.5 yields 12.26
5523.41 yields 15.18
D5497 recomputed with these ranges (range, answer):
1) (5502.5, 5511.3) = 17.35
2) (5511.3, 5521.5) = 15.81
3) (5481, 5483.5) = 17.54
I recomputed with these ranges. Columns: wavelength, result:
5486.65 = 12.83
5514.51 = 12.63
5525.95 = 15.4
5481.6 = 17.54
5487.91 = 12.73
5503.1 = 11.62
